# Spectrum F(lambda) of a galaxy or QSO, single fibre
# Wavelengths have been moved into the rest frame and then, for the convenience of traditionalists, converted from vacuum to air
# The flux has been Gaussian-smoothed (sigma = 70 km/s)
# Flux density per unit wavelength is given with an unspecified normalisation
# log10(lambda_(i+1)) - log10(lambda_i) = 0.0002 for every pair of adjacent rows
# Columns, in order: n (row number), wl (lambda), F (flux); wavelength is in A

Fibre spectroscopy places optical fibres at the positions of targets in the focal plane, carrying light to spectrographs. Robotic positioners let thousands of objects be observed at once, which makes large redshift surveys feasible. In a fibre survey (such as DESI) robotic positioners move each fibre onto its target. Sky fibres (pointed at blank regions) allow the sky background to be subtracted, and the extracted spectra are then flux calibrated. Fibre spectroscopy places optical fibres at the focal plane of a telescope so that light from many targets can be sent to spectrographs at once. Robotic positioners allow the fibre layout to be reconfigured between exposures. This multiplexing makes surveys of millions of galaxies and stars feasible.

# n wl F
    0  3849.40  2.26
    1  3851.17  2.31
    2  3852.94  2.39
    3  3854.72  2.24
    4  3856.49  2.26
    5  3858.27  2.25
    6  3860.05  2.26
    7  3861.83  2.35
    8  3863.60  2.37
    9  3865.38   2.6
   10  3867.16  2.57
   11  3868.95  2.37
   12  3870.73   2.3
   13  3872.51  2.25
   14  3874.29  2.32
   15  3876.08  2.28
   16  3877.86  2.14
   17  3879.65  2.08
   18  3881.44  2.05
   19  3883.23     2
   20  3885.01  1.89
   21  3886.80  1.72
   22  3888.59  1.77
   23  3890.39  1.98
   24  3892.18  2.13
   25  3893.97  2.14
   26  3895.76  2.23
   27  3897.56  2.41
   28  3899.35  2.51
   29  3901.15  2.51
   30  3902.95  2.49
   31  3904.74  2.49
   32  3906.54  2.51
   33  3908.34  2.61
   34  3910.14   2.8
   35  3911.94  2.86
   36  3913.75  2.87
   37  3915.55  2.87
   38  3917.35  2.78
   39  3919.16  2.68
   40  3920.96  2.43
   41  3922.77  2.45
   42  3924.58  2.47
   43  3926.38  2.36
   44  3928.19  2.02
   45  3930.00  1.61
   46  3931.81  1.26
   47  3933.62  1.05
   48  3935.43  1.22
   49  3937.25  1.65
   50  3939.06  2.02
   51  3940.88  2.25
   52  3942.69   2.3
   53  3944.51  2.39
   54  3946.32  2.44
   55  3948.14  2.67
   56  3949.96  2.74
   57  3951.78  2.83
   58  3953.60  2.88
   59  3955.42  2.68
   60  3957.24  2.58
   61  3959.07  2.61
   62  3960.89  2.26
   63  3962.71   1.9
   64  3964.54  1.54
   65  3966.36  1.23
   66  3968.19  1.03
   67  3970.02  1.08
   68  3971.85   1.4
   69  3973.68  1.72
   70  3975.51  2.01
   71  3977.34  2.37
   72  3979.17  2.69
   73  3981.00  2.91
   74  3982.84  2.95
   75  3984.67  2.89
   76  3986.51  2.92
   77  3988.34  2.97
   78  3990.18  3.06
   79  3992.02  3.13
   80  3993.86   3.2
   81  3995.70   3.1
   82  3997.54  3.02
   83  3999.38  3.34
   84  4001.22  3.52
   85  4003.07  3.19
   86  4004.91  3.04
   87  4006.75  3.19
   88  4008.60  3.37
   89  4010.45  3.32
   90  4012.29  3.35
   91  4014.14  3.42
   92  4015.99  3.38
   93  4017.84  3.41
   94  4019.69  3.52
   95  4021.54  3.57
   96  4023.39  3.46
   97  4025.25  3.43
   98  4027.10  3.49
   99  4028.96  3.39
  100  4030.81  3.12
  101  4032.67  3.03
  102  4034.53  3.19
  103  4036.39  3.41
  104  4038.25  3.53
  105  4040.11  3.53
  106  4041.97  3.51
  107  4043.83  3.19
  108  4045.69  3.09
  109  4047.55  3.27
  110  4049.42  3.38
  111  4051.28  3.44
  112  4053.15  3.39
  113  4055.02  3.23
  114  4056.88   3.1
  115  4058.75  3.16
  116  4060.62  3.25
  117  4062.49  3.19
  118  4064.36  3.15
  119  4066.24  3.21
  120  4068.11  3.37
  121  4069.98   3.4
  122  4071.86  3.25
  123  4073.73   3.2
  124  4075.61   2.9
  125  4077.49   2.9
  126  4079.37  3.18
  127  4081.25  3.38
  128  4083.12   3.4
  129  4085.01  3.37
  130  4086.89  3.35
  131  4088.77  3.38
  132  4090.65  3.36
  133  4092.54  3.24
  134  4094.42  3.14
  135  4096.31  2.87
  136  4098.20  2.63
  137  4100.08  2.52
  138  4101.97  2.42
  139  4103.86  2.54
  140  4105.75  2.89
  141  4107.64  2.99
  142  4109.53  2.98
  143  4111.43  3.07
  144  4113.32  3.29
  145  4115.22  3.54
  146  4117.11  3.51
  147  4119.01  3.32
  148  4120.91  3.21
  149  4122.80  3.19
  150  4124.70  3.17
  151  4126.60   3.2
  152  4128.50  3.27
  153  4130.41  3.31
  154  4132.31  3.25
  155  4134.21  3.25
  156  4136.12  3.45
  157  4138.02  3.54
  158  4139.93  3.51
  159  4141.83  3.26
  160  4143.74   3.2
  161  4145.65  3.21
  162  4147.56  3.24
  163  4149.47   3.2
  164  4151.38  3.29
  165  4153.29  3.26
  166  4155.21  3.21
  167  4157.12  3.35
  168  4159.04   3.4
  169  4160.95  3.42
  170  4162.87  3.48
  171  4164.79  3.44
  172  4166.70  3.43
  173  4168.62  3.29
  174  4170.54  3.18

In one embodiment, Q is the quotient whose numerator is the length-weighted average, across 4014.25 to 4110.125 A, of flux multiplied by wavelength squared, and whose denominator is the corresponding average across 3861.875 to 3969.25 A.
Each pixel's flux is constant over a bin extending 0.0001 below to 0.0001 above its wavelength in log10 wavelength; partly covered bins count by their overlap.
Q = 1.54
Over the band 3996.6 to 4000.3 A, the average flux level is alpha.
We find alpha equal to 3.18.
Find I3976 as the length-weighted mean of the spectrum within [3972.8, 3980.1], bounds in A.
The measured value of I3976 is 2.2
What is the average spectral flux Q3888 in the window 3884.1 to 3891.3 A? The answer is 1.84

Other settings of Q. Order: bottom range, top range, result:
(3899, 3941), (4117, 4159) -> 1.61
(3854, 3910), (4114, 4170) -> 1.67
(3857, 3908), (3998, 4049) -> 1.59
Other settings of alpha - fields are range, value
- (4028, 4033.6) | 3.18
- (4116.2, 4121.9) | 3.35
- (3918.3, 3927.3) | 2.48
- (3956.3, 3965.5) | 2.17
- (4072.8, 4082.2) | 3.11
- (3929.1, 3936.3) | 1.29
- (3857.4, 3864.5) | 2.31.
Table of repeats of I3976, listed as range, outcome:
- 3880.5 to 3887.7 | 1.92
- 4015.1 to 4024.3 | 3.47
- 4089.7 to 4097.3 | 3.15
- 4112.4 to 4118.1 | 3.44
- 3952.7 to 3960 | 2.69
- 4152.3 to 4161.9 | 3.33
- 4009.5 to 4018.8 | 3.38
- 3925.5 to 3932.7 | 1.81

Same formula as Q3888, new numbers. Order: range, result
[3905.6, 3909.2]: 2.56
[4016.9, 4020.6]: 3.46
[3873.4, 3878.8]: 2.24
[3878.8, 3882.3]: 2.06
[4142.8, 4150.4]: 3.21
